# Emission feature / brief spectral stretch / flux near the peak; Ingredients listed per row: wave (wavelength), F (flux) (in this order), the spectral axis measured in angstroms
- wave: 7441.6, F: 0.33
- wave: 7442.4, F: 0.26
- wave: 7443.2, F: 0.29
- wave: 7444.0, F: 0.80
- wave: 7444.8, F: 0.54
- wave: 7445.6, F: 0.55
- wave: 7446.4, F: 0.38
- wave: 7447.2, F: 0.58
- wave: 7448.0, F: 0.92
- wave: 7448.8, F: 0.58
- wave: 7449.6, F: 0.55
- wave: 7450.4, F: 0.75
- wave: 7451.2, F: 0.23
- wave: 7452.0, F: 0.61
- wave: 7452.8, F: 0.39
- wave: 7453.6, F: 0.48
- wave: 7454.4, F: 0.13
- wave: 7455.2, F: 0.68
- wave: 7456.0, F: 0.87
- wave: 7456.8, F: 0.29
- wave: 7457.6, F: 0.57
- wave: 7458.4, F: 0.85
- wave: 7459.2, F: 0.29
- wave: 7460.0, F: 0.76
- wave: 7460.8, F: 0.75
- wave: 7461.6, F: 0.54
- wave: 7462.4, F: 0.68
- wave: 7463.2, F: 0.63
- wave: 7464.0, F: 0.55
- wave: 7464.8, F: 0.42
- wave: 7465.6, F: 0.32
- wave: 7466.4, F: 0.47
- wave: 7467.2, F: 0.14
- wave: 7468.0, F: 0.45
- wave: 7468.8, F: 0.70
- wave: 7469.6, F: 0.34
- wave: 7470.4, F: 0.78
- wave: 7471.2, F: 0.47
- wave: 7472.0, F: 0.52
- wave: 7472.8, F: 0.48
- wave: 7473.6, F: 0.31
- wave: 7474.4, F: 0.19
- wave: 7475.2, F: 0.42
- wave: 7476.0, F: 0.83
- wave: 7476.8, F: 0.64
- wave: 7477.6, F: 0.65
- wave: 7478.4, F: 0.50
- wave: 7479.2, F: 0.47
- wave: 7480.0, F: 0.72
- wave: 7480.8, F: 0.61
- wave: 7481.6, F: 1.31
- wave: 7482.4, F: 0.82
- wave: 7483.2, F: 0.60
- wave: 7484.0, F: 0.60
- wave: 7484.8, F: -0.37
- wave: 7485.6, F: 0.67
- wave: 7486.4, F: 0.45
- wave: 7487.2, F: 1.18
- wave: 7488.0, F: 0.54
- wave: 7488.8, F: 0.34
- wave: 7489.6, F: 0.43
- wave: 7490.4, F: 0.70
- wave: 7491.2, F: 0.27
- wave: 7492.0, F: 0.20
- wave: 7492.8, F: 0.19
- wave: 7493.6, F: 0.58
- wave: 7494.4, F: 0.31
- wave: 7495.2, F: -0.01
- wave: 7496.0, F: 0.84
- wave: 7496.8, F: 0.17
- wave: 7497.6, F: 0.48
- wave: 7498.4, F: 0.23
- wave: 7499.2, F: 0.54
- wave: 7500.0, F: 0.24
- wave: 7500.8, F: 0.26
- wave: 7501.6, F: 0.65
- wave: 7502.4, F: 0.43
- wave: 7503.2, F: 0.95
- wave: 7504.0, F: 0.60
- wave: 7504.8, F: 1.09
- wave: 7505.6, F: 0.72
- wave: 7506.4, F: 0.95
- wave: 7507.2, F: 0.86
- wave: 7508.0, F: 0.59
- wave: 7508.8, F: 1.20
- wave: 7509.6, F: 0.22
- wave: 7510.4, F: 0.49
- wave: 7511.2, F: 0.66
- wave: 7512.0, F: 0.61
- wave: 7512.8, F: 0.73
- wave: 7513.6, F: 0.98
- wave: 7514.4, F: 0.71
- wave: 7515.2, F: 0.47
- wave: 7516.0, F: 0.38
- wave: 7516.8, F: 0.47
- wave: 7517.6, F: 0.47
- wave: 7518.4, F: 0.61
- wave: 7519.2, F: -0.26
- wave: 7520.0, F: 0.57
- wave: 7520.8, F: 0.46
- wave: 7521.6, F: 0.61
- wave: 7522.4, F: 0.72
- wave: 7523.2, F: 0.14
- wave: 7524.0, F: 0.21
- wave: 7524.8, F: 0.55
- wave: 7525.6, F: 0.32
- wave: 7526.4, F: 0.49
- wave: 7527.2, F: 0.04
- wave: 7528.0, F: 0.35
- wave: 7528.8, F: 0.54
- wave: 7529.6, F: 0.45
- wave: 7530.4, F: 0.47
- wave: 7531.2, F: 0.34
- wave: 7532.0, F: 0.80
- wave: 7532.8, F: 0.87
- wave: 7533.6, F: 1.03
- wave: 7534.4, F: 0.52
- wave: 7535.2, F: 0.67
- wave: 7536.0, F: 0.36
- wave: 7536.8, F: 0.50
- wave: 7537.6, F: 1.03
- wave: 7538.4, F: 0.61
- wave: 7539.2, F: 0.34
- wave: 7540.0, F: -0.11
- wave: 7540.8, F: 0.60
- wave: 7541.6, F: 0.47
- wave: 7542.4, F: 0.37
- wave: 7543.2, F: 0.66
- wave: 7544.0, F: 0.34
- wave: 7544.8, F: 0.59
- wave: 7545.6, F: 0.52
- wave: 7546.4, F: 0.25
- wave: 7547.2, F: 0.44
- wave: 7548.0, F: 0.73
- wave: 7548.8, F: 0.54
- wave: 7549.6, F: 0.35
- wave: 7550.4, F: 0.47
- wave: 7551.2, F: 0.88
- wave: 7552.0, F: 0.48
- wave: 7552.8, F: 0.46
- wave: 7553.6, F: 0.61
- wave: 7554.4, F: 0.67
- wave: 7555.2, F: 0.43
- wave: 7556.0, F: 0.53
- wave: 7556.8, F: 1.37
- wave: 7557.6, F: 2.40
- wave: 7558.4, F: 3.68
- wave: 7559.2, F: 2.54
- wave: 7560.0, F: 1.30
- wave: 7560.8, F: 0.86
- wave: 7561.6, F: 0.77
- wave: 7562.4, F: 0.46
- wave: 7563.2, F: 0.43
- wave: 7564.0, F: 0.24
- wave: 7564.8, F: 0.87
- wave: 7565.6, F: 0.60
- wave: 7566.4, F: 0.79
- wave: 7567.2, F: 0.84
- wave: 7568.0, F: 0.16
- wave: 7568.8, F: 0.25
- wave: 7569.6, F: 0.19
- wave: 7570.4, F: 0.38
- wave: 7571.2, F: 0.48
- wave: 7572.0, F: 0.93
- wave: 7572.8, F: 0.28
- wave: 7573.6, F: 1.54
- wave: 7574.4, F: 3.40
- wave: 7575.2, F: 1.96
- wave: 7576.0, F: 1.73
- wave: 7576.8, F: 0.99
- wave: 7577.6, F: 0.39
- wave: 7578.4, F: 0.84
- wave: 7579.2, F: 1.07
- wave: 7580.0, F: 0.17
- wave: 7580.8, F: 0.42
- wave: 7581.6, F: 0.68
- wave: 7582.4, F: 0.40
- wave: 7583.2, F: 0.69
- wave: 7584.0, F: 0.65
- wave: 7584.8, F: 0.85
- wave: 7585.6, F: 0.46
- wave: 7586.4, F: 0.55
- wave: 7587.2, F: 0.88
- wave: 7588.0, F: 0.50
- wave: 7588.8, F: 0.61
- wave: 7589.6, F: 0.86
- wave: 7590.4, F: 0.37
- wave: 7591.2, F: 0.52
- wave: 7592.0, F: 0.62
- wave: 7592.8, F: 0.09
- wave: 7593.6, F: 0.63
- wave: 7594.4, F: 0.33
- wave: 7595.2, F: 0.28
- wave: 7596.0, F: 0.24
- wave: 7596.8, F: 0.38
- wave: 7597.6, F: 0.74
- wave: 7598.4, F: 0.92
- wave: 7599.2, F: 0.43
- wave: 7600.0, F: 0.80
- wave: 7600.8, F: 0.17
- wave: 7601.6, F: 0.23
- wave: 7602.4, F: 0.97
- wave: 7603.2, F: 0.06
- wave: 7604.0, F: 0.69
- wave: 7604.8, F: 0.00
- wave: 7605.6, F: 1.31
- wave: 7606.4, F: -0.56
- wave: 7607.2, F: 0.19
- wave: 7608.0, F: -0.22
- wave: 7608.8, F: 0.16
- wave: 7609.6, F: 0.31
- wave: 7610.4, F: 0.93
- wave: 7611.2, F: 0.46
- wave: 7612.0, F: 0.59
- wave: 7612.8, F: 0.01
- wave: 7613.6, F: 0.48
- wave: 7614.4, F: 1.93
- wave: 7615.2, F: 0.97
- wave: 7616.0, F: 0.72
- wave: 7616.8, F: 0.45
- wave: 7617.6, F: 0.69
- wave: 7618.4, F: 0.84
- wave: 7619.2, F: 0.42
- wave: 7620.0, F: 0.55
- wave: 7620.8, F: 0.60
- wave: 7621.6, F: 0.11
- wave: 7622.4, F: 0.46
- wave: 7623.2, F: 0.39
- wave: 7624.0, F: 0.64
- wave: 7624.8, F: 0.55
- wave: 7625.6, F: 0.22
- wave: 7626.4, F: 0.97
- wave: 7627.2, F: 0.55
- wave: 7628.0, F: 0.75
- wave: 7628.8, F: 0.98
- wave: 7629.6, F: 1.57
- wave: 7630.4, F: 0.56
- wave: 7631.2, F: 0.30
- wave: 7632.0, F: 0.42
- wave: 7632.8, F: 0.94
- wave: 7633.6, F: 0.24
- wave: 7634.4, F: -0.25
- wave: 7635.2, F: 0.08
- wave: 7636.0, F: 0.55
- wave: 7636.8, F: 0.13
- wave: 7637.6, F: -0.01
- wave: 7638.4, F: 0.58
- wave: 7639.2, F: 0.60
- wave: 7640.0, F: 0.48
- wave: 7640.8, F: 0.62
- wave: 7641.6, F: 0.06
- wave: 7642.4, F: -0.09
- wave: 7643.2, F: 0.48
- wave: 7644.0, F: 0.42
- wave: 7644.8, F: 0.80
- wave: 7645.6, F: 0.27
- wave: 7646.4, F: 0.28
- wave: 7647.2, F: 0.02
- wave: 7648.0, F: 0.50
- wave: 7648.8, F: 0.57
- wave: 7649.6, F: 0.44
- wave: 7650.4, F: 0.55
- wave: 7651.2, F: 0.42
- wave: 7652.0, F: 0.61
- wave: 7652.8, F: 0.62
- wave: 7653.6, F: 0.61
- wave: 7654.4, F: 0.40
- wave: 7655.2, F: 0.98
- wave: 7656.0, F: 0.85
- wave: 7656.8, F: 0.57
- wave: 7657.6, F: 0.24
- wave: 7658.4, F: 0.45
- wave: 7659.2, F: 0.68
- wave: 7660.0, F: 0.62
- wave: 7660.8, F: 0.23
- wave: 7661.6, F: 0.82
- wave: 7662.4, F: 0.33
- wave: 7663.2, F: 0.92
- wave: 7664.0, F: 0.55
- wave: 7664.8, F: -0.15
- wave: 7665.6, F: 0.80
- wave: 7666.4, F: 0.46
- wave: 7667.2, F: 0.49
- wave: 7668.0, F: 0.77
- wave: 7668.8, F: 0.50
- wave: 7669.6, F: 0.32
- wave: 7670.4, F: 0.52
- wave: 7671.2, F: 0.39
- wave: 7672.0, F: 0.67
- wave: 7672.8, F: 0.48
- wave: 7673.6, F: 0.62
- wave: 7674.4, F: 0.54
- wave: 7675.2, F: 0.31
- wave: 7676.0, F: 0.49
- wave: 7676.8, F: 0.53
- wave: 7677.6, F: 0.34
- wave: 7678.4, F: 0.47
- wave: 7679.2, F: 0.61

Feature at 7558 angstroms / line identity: [S II] 6716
